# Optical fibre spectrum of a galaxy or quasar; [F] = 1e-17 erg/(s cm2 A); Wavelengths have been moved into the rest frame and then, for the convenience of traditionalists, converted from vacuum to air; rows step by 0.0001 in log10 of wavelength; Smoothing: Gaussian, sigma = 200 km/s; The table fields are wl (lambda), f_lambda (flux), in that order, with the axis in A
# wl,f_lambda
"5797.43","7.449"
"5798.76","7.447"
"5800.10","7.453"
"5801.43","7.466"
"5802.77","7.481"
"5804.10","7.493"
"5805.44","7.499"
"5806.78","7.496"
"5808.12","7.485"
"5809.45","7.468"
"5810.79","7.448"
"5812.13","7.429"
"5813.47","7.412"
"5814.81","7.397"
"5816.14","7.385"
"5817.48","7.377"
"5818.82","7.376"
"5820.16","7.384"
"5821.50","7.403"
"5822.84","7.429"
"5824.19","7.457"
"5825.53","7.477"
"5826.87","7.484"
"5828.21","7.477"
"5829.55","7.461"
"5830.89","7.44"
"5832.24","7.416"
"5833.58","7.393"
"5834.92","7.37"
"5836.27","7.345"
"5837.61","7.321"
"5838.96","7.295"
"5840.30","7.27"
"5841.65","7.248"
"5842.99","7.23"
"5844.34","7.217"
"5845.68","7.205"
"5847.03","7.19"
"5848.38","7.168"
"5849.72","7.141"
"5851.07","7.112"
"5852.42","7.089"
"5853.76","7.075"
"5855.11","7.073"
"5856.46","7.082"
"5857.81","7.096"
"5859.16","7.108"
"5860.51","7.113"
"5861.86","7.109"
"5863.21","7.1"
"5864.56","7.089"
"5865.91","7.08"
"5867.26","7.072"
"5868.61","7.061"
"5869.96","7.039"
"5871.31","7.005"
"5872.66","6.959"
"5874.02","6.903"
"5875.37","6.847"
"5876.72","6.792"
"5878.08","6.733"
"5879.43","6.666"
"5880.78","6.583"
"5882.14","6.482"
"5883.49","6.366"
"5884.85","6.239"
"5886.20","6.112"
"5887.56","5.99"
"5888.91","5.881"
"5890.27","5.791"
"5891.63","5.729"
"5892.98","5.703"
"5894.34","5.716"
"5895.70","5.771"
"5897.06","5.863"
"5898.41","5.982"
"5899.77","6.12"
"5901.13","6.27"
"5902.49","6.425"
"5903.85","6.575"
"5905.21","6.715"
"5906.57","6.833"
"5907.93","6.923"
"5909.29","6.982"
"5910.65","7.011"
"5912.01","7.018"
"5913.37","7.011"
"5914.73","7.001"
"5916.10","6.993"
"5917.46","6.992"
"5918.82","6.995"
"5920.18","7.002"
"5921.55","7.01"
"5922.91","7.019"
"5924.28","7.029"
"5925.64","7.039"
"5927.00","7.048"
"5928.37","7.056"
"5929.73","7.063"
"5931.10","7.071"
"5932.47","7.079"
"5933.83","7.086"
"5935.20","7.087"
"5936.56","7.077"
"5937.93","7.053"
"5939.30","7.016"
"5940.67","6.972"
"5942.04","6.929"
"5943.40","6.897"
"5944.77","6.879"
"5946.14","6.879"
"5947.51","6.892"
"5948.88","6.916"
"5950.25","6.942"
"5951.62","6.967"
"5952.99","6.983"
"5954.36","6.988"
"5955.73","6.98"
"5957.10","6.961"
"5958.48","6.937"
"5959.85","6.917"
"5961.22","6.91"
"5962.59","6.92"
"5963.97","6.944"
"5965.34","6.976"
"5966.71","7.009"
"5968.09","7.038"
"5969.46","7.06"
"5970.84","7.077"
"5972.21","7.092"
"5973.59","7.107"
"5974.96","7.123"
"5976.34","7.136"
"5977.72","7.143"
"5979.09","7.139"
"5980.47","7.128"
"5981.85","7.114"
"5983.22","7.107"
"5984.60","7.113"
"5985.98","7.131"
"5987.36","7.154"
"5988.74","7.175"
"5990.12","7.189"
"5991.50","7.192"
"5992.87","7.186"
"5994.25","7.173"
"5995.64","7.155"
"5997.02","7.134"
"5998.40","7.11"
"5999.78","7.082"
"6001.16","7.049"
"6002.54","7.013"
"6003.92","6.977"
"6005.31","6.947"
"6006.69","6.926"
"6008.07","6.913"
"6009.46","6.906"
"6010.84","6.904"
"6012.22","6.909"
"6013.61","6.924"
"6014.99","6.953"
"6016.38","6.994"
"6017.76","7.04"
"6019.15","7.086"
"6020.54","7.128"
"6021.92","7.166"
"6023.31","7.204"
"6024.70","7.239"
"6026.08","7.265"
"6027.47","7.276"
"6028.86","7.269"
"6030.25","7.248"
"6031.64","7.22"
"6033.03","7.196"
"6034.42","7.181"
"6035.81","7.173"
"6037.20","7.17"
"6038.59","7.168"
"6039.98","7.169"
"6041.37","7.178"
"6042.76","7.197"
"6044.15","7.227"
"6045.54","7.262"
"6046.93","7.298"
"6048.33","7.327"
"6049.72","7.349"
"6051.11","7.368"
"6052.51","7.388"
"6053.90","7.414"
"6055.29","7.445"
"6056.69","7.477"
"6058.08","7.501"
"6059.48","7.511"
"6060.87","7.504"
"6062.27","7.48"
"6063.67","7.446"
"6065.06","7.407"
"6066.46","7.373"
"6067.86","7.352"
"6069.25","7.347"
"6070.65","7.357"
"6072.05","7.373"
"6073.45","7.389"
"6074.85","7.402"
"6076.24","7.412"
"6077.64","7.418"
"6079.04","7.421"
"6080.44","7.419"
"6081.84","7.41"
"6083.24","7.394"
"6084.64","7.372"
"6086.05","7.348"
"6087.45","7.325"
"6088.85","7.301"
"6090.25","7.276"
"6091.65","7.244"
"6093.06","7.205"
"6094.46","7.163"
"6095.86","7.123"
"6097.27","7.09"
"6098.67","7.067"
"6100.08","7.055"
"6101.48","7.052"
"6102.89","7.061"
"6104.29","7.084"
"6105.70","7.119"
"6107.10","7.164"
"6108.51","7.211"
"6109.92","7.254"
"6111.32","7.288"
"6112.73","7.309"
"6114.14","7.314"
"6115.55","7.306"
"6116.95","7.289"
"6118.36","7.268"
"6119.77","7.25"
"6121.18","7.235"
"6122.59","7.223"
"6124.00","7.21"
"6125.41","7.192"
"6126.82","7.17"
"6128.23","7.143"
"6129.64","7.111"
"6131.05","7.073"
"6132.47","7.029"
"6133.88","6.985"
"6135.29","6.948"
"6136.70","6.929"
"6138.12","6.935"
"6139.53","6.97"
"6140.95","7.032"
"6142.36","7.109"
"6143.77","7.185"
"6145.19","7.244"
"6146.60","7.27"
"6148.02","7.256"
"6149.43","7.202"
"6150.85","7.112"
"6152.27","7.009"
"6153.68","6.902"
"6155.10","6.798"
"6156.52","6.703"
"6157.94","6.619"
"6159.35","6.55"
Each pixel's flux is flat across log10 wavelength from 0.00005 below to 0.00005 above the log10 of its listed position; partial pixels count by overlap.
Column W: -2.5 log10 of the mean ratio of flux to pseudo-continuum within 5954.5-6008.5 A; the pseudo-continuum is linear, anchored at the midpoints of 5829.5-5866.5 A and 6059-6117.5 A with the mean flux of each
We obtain 0.03 mag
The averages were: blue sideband 7.2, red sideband 7.3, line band 7.06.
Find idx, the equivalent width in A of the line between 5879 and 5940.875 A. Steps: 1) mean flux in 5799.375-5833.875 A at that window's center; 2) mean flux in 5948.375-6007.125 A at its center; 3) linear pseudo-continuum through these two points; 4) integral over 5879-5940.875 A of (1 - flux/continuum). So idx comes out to 4.9 A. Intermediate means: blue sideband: 7.44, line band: 6.64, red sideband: 7.06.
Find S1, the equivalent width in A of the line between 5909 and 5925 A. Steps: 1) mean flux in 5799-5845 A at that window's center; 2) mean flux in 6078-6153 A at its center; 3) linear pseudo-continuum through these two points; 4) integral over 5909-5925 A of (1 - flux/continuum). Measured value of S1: 0.7 A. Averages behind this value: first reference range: 7.4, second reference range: 7.18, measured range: 7.01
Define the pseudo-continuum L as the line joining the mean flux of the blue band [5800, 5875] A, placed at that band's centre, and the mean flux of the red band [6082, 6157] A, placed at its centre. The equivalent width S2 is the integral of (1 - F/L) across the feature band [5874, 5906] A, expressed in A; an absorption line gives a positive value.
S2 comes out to 4.4 A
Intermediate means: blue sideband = 7.28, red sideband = 7.15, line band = 6.25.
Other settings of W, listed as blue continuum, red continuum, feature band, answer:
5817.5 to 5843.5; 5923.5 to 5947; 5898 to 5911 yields 0.09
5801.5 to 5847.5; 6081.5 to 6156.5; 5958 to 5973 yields 0.04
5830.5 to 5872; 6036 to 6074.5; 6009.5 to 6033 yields 0.03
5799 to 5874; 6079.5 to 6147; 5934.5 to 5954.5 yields 0.04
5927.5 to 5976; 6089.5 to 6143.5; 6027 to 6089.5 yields -0.04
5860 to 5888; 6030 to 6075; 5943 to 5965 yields 0.01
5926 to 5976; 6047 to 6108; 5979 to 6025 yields 0.01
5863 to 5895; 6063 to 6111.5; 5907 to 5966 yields -0.04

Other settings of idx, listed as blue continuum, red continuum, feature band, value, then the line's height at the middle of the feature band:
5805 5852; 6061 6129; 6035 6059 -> 0.0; 7.29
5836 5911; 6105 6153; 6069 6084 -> -0.7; 7.07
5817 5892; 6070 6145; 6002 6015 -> 0.4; 7.13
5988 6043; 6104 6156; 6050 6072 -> -0.9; 7.12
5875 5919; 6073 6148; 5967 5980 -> -0.7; 6.72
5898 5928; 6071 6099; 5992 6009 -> 0.0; 7.07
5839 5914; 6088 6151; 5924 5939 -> -0.5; 6.83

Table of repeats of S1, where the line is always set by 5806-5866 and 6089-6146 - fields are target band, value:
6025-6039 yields -0.05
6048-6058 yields -0.31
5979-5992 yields 0.13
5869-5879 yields 0.52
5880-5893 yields 2.07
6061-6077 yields -0.50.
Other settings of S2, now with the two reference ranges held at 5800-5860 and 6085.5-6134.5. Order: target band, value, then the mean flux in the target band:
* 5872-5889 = 1.8 A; 6.52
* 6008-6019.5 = 0.4 A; 6.96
